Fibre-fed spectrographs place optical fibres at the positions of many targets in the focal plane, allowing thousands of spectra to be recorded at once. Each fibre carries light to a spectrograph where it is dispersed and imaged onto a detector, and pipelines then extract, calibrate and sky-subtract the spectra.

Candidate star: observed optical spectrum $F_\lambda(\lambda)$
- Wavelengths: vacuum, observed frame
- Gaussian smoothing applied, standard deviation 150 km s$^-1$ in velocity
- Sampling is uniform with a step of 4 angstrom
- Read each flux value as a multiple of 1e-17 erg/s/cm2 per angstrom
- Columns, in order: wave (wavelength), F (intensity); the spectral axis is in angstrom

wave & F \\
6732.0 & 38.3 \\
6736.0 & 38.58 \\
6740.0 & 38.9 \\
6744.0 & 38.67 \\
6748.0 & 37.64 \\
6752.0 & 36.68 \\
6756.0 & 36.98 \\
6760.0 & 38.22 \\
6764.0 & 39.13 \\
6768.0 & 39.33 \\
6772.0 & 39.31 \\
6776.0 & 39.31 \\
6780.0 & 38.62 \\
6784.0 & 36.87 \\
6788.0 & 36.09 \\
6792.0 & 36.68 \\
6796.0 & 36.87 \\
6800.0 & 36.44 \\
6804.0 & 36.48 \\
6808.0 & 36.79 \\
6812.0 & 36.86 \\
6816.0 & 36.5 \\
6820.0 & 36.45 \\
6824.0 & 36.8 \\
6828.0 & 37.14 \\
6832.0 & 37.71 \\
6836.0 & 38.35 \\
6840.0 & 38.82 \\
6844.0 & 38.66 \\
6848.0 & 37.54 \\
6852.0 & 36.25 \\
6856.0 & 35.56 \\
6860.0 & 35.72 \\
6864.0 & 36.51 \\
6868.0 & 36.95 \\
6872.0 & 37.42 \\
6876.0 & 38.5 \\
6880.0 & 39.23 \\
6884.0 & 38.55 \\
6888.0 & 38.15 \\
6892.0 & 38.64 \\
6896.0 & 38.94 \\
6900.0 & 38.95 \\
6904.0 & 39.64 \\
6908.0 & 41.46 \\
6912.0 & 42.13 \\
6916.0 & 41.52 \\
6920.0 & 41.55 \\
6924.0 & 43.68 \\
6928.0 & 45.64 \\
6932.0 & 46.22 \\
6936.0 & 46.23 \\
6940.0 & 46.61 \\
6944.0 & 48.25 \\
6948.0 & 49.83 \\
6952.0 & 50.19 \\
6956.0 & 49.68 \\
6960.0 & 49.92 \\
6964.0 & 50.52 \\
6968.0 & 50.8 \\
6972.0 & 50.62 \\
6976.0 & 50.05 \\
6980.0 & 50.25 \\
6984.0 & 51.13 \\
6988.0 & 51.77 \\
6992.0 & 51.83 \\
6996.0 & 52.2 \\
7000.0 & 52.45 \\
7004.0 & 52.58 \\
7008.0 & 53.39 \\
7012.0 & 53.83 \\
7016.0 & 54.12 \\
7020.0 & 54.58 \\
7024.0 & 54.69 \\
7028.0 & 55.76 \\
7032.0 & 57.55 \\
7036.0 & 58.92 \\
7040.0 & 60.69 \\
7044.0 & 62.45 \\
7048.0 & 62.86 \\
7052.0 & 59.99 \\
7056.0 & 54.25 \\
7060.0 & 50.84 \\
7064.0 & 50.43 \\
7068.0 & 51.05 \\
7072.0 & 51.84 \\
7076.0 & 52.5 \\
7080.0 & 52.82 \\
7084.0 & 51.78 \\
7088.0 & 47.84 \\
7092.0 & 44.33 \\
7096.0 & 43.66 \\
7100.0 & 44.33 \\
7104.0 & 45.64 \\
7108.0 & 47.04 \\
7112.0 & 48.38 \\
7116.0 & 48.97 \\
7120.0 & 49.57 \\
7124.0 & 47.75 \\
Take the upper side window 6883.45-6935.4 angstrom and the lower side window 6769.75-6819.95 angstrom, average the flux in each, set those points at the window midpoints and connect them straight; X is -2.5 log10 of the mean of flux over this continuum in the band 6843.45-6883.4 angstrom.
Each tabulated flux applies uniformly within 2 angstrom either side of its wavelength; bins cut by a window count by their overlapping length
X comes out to 0.07 mag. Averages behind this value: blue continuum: 37.2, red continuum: 41.4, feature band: 37.2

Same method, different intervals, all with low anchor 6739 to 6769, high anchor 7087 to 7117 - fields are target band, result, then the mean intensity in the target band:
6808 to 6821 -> 0.082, 36.6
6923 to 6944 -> -0.092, 46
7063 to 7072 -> -0.128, 51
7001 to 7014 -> -0.207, 53.2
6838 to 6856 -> 0.075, 37.6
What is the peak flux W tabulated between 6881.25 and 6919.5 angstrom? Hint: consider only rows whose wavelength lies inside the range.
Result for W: 42.13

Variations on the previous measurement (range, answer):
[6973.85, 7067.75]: 62.86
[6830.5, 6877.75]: 38.82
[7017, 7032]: 57.55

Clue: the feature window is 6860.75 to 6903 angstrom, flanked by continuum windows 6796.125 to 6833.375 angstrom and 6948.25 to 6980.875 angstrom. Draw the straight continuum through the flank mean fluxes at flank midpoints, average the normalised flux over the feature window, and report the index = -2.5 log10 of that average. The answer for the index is 0.13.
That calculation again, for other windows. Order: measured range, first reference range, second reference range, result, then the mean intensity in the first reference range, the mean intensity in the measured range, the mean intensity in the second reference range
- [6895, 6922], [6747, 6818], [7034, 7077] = 0.14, 37.5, 40.7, 56.1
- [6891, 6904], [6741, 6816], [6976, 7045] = 0.18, 37.6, 39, 54.4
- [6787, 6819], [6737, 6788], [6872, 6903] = 0.05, 38.2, 36.6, 38.7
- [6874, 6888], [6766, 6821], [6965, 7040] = 0.14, 37.3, 38.7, 53.3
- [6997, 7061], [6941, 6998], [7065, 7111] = -0.14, 50.4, 56.2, 48.5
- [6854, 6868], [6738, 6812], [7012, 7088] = 0.19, 37.7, 36.1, 55.2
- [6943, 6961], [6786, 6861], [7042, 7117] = -0.13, 36.9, 49.6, 51.1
